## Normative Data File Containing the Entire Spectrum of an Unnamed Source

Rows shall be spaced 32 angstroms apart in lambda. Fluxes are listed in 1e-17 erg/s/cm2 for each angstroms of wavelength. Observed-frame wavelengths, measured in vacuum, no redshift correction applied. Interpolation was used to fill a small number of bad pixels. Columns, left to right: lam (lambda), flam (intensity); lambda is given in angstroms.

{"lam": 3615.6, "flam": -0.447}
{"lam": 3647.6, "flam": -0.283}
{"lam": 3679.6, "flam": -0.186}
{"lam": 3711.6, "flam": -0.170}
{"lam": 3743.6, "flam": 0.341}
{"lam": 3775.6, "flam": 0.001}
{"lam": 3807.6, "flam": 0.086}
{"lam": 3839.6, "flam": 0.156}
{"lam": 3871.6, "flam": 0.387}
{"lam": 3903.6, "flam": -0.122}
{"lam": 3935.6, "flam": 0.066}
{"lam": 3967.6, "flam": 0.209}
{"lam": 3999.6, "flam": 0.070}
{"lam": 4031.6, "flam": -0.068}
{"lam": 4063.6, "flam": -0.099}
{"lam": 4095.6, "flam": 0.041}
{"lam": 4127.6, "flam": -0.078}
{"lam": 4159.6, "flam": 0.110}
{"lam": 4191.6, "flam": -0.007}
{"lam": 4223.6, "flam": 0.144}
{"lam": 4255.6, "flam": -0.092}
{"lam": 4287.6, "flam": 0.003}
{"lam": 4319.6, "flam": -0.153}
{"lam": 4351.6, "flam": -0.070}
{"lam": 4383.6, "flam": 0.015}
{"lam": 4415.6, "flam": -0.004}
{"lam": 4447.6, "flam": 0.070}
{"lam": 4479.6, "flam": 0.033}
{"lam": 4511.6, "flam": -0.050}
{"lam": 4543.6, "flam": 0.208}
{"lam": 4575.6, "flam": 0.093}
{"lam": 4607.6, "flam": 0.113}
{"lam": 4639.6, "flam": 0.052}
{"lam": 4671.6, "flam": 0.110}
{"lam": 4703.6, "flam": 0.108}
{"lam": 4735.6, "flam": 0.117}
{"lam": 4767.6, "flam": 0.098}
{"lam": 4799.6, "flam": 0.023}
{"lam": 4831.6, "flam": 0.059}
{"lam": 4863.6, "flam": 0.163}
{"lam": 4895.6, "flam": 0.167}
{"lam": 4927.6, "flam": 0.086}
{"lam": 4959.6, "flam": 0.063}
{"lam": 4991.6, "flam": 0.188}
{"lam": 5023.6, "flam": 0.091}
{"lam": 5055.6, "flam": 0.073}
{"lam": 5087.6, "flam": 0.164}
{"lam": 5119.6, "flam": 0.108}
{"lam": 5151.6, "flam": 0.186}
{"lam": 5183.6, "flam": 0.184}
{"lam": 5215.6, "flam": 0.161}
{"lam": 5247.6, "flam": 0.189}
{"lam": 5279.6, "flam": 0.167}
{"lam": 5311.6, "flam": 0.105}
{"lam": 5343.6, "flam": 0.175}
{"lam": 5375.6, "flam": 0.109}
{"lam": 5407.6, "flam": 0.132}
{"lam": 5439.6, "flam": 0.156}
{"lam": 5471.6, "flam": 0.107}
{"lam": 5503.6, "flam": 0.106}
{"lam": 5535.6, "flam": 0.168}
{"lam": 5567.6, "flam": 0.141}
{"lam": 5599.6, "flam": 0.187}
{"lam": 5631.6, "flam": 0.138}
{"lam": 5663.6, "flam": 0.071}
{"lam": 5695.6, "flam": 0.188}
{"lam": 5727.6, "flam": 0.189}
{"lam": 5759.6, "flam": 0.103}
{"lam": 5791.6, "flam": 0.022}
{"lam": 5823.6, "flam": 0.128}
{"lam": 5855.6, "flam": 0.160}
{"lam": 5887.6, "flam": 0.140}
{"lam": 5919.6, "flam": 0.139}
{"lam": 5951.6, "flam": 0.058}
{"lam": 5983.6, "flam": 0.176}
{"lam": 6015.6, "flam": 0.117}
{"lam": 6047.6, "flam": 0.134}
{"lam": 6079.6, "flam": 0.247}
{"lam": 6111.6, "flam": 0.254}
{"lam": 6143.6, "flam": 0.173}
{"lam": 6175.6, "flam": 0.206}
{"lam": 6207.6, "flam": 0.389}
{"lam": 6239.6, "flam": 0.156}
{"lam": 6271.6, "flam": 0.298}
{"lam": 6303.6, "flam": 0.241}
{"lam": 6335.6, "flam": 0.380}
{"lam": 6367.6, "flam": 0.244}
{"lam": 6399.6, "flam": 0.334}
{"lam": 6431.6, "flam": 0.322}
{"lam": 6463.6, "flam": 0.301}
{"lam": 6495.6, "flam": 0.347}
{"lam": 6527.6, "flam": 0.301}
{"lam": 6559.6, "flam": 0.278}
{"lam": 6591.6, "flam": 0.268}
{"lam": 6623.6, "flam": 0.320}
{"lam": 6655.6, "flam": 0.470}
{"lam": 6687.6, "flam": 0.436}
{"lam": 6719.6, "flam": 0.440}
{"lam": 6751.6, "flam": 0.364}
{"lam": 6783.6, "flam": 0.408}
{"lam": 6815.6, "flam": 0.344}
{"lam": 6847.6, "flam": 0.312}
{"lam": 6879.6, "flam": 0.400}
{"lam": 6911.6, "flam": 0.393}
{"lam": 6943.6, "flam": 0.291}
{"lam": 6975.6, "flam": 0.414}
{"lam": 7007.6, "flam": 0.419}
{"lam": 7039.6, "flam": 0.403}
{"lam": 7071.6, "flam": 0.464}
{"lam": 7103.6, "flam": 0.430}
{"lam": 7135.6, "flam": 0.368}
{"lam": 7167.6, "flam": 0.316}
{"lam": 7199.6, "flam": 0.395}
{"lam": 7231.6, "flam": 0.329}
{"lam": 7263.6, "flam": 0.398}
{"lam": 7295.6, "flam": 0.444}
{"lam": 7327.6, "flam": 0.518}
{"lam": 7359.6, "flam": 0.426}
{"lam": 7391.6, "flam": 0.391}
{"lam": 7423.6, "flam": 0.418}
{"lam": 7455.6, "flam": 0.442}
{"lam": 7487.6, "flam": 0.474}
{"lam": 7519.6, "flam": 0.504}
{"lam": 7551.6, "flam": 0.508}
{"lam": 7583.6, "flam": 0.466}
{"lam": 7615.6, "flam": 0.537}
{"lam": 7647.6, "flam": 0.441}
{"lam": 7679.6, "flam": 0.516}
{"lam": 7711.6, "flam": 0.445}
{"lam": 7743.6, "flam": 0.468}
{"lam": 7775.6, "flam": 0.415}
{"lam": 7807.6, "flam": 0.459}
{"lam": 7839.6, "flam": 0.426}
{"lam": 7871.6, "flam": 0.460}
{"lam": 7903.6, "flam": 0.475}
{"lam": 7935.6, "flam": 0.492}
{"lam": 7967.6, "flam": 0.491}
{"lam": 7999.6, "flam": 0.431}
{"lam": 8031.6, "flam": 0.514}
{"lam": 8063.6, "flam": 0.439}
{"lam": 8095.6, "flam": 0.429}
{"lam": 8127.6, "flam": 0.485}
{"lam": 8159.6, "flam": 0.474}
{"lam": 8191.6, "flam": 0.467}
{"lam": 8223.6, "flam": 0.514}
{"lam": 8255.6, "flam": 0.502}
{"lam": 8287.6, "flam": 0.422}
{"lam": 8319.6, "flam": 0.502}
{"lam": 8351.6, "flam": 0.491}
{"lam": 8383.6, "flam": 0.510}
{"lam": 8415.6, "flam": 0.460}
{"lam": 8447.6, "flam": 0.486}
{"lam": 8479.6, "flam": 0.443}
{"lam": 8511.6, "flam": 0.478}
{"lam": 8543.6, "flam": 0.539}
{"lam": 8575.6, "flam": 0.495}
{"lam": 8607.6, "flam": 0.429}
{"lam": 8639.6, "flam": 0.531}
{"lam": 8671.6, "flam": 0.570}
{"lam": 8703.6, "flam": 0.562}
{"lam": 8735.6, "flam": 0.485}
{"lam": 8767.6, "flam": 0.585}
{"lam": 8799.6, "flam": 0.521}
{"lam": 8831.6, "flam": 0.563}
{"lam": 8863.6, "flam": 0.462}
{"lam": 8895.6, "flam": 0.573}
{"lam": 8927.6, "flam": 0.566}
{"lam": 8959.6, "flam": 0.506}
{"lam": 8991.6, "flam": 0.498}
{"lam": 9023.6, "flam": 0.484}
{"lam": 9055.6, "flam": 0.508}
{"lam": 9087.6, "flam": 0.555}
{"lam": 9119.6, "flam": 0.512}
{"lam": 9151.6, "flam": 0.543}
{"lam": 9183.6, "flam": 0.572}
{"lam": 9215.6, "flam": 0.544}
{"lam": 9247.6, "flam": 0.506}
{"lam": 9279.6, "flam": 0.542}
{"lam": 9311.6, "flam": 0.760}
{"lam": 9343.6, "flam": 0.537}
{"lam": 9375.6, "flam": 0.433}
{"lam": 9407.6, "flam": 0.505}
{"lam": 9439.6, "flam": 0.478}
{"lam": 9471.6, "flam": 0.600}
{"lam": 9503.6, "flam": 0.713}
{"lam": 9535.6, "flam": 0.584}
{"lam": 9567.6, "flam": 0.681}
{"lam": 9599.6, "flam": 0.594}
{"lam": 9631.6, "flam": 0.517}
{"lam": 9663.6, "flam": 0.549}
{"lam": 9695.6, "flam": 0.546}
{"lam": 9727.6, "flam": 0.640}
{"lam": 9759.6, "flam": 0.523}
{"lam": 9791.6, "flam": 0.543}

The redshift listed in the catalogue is 0.66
